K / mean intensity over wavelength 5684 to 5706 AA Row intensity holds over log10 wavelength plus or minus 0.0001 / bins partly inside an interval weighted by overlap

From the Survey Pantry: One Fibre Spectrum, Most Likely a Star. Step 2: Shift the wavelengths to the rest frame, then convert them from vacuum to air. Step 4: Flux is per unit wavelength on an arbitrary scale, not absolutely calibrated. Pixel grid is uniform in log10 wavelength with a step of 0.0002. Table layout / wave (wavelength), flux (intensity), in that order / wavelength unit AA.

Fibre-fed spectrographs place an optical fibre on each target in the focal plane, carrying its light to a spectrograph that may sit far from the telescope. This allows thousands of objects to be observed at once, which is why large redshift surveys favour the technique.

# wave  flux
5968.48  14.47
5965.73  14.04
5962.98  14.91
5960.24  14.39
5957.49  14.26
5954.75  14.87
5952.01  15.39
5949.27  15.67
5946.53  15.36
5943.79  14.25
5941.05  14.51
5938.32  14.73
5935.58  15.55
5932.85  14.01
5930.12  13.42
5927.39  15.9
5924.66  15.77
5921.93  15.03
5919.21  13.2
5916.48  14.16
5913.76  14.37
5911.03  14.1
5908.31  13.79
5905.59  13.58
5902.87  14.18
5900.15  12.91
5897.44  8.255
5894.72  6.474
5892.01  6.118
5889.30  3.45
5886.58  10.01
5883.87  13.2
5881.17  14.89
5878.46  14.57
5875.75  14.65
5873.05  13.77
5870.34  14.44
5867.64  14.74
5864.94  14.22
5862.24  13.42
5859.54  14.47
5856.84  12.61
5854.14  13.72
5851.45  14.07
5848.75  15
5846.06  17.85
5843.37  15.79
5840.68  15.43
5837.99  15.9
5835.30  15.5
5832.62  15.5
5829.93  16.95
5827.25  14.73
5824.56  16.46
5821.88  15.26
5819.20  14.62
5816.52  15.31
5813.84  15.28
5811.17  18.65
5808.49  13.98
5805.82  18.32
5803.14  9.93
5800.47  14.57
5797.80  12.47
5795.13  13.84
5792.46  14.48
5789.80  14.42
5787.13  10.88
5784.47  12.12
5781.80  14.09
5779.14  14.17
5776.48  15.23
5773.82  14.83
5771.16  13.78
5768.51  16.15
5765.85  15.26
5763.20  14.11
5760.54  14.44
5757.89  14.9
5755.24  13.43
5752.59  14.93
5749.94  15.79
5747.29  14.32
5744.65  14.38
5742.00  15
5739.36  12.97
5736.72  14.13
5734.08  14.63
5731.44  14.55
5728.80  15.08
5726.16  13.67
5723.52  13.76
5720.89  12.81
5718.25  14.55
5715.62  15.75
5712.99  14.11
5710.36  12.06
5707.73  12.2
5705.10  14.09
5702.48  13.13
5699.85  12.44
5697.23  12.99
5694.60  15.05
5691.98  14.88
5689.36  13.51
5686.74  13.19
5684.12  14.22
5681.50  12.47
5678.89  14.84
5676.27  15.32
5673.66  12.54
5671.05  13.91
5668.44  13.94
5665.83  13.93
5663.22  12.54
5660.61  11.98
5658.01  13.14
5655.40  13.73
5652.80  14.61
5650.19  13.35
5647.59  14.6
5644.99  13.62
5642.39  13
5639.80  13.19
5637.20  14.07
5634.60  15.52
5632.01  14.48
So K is 13.7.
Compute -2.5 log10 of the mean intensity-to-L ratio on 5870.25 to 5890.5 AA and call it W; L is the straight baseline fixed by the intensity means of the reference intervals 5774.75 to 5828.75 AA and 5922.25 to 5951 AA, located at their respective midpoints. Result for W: 0.19 mag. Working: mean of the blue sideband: 14.5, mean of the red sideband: 14.9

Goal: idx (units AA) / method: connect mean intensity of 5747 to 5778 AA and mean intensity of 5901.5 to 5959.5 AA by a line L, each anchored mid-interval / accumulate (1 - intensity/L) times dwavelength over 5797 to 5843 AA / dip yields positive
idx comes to -1.8 AA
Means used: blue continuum 14.8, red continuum 14.6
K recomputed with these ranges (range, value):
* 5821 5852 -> 15.8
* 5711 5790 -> 14.3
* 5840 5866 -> 14.6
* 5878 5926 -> 12.1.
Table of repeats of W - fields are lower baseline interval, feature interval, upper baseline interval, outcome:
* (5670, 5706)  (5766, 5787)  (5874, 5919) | -0.100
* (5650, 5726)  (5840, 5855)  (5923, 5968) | -0.073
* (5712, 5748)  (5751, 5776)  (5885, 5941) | -0.056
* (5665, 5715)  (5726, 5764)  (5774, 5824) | -0.034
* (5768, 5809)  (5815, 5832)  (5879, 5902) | -0.240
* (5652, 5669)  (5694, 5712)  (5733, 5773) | 0.066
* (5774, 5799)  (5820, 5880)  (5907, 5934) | -0.075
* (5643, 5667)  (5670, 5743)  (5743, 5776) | 0.018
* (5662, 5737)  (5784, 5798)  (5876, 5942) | 0.017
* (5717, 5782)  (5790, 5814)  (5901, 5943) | -0.011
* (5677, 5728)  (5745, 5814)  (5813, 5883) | -0.002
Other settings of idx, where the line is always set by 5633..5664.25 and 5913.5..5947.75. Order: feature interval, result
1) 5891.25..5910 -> 4.6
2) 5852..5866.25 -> 0.7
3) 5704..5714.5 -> 0.5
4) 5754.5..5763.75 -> -0.2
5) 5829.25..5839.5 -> -1.1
